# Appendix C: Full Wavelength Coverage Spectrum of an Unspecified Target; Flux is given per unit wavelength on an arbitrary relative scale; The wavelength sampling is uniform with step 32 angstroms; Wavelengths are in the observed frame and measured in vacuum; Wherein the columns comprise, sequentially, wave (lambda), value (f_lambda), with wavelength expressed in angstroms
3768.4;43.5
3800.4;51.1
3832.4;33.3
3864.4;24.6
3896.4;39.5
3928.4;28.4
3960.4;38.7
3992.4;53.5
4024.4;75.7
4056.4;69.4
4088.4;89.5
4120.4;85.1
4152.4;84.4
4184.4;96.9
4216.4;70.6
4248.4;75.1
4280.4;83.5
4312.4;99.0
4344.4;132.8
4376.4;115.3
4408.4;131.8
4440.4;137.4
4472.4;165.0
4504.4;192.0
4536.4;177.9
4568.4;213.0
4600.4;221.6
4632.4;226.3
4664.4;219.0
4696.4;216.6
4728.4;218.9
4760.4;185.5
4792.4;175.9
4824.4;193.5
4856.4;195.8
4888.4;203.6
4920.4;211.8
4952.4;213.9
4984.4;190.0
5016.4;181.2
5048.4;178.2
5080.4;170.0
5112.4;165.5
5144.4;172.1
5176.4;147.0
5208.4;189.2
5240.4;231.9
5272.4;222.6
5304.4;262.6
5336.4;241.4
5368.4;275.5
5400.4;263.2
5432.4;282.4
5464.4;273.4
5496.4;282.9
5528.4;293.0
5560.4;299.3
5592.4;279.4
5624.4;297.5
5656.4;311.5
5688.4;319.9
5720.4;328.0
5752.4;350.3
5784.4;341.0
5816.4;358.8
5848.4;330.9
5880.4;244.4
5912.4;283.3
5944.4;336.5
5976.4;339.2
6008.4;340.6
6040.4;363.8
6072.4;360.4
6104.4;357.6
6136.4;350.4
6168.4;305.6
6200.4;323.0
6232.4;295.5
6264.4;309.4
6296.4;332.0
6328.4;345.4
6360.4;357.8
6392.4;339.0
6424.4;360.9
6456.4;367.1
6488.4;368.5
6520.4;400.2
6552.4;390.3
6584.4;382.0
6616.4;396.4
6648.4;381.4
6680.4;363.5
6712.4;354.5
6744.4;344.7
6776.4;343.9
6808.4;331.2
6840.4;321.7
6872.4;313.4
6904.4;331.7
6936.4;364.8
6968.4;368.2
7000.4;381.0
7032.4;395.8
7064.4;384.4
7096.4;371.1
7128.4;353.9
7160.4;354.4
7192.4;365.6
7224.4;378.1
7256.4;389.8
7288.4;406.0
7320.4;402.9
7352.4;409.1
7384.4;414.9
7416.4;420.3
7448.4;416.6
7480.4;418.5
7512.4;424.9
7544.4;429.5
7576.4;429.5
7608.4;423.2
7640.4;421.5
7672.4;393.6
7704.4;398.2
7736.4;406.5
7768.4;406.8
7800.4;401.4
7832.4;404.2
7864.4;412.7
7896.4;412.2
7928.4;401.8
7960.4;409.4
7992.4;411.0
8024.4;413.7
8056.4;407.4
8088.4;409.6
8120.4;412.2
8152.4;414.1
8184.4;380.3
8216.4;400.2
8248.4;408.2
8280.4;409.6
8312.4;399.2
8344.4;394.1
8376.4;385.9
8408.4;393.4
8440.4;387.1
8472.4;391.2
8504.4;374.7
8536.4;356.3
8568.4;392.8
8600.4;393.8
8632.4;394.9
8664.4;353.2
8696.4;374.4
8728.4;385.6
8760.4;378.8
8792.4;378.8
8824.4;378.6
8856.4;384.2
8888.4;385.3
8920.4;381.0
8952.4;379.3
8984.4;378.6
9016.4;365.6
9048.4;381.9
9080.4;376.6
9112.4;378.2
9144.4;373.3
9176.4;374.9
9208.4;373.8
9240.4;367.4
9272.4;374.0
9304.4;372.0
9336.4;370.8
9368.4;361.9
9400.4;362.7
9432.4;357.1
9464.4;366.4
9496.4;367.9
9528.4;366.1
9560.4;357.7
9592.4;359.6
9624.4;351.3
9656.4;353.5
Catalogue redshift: 0.00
